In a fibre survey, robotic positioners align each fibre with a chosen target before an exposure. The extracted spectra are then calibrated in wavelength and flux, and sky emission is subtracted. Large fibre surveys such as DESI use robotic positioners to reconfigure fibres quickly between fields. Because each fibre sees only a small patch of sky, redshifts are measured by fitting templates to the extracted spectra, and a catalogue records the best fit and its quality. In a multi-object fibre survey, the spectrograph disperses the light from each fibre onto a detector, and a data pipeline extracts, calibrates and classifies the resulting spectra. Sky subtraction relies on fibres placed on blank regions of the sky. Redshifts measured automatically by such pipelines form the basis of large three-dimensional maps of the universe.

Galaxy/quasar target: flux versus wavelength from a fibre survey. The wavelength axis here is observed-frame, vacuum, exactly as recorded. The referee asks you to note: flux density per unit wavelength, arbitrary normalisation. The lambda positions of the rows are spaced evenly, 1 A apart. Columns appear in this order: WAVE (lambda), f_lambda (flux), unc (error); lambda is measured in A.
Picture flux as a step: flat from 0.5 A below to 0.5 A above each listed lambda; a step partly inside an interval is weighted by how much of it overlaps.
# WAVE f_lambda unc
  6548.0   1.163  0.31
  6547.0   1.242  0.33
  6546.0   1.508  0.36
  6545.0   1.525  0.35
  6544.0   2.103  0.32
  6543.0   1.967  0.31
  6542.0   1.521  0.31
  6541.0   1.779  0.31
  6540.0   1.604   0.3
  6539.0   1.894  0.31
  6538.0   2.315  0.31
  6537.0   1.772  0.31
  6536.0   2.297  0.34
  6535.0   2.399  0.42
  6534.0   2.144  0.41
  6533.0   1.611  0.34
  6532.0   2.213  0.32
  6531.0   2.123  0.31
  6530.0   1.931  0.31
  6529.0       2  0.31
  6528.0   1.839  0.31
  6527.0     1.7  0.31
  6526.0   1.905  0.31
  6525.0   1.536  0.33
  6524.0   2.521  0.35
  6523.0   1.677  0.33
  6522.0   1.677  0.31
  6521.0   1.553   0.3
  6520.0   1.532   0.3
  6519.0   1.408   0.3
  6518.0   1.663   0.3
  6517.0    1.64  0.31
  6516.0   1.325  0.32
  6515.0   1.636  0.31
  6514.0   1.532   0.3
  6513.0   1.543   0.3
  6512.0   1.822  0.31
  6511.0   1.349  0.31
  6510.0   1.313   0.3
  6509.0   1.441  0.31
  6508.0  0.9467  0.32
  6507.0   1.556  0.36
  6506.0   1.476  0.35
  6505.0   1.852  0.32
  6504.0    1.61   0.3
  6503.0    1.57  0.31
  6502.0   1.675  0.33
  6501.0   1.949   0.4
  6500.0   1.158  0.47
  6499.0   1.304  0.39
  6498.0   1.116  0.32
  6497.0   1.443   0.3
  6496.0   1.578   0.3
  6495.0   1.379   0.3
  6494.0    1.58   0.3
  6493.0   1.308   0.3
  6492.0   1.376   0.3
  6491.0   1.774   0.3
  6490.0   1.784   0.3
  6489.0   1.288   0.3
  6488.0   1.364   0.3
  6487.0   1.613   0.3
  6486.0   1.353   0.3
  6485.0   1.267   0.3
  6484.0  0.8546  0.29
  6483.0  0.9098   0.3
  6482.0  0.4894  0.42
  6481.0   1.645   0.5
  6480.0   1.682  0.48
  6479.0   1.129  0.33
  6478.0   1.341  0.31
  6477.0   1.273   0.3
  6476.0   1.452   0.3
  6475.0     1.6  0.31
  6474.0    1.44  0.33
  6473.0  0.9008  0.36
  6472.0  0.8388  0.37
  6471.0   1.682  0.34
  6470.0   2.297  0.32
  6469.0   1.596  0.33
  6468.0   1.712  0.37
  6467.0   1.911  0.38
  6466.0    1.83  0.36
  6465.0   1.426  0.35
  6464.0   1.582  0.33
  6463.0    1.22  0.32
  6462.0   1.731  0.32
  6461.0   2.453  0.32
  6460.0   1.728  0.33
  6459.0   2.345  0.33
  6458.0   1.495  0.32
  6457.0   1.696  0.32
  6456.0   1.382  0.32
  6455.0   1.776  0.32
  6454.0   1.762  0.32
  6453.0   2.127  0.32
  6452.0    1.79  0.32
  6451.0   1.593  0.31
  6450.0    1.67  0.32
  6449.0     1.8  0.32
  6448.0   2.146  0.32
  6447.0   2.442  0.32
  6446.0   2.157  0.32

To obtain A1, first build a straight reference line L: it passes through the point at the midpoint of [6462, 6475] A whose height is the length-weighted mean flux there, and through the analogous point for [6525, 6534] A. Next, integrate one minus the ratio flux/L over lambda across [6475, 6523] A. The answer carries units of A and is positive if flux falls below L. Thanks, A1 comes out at 8.0 A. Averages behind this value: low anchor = 1.55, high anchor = 1.91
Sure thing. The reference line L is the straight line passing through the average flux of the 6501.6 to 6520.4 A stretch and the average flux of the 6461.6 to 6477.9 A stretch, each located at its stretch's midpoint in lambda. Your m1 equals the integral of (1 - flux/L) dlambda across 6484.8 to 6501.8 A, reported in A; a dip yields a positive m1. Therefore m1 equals 0.7 A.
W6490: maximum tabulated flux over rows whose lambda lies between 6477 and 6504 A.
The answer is 1.949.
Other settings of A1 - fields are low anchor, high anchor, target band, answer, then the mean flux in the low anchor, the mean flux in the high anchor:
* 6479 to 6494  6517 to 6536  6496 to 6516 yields 1.3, 1.34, 1.86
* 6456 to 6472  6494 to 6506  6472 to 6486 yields 3.6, 1.74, 1.51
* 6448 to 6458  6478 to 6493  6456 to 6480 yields -0.6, 1.74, 1.32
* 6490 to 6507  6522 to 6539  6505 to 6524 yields 2.3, 1.52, 1.99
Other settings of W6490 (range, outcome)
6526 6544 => 2.399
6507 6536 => 2.521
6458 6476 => 2.453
